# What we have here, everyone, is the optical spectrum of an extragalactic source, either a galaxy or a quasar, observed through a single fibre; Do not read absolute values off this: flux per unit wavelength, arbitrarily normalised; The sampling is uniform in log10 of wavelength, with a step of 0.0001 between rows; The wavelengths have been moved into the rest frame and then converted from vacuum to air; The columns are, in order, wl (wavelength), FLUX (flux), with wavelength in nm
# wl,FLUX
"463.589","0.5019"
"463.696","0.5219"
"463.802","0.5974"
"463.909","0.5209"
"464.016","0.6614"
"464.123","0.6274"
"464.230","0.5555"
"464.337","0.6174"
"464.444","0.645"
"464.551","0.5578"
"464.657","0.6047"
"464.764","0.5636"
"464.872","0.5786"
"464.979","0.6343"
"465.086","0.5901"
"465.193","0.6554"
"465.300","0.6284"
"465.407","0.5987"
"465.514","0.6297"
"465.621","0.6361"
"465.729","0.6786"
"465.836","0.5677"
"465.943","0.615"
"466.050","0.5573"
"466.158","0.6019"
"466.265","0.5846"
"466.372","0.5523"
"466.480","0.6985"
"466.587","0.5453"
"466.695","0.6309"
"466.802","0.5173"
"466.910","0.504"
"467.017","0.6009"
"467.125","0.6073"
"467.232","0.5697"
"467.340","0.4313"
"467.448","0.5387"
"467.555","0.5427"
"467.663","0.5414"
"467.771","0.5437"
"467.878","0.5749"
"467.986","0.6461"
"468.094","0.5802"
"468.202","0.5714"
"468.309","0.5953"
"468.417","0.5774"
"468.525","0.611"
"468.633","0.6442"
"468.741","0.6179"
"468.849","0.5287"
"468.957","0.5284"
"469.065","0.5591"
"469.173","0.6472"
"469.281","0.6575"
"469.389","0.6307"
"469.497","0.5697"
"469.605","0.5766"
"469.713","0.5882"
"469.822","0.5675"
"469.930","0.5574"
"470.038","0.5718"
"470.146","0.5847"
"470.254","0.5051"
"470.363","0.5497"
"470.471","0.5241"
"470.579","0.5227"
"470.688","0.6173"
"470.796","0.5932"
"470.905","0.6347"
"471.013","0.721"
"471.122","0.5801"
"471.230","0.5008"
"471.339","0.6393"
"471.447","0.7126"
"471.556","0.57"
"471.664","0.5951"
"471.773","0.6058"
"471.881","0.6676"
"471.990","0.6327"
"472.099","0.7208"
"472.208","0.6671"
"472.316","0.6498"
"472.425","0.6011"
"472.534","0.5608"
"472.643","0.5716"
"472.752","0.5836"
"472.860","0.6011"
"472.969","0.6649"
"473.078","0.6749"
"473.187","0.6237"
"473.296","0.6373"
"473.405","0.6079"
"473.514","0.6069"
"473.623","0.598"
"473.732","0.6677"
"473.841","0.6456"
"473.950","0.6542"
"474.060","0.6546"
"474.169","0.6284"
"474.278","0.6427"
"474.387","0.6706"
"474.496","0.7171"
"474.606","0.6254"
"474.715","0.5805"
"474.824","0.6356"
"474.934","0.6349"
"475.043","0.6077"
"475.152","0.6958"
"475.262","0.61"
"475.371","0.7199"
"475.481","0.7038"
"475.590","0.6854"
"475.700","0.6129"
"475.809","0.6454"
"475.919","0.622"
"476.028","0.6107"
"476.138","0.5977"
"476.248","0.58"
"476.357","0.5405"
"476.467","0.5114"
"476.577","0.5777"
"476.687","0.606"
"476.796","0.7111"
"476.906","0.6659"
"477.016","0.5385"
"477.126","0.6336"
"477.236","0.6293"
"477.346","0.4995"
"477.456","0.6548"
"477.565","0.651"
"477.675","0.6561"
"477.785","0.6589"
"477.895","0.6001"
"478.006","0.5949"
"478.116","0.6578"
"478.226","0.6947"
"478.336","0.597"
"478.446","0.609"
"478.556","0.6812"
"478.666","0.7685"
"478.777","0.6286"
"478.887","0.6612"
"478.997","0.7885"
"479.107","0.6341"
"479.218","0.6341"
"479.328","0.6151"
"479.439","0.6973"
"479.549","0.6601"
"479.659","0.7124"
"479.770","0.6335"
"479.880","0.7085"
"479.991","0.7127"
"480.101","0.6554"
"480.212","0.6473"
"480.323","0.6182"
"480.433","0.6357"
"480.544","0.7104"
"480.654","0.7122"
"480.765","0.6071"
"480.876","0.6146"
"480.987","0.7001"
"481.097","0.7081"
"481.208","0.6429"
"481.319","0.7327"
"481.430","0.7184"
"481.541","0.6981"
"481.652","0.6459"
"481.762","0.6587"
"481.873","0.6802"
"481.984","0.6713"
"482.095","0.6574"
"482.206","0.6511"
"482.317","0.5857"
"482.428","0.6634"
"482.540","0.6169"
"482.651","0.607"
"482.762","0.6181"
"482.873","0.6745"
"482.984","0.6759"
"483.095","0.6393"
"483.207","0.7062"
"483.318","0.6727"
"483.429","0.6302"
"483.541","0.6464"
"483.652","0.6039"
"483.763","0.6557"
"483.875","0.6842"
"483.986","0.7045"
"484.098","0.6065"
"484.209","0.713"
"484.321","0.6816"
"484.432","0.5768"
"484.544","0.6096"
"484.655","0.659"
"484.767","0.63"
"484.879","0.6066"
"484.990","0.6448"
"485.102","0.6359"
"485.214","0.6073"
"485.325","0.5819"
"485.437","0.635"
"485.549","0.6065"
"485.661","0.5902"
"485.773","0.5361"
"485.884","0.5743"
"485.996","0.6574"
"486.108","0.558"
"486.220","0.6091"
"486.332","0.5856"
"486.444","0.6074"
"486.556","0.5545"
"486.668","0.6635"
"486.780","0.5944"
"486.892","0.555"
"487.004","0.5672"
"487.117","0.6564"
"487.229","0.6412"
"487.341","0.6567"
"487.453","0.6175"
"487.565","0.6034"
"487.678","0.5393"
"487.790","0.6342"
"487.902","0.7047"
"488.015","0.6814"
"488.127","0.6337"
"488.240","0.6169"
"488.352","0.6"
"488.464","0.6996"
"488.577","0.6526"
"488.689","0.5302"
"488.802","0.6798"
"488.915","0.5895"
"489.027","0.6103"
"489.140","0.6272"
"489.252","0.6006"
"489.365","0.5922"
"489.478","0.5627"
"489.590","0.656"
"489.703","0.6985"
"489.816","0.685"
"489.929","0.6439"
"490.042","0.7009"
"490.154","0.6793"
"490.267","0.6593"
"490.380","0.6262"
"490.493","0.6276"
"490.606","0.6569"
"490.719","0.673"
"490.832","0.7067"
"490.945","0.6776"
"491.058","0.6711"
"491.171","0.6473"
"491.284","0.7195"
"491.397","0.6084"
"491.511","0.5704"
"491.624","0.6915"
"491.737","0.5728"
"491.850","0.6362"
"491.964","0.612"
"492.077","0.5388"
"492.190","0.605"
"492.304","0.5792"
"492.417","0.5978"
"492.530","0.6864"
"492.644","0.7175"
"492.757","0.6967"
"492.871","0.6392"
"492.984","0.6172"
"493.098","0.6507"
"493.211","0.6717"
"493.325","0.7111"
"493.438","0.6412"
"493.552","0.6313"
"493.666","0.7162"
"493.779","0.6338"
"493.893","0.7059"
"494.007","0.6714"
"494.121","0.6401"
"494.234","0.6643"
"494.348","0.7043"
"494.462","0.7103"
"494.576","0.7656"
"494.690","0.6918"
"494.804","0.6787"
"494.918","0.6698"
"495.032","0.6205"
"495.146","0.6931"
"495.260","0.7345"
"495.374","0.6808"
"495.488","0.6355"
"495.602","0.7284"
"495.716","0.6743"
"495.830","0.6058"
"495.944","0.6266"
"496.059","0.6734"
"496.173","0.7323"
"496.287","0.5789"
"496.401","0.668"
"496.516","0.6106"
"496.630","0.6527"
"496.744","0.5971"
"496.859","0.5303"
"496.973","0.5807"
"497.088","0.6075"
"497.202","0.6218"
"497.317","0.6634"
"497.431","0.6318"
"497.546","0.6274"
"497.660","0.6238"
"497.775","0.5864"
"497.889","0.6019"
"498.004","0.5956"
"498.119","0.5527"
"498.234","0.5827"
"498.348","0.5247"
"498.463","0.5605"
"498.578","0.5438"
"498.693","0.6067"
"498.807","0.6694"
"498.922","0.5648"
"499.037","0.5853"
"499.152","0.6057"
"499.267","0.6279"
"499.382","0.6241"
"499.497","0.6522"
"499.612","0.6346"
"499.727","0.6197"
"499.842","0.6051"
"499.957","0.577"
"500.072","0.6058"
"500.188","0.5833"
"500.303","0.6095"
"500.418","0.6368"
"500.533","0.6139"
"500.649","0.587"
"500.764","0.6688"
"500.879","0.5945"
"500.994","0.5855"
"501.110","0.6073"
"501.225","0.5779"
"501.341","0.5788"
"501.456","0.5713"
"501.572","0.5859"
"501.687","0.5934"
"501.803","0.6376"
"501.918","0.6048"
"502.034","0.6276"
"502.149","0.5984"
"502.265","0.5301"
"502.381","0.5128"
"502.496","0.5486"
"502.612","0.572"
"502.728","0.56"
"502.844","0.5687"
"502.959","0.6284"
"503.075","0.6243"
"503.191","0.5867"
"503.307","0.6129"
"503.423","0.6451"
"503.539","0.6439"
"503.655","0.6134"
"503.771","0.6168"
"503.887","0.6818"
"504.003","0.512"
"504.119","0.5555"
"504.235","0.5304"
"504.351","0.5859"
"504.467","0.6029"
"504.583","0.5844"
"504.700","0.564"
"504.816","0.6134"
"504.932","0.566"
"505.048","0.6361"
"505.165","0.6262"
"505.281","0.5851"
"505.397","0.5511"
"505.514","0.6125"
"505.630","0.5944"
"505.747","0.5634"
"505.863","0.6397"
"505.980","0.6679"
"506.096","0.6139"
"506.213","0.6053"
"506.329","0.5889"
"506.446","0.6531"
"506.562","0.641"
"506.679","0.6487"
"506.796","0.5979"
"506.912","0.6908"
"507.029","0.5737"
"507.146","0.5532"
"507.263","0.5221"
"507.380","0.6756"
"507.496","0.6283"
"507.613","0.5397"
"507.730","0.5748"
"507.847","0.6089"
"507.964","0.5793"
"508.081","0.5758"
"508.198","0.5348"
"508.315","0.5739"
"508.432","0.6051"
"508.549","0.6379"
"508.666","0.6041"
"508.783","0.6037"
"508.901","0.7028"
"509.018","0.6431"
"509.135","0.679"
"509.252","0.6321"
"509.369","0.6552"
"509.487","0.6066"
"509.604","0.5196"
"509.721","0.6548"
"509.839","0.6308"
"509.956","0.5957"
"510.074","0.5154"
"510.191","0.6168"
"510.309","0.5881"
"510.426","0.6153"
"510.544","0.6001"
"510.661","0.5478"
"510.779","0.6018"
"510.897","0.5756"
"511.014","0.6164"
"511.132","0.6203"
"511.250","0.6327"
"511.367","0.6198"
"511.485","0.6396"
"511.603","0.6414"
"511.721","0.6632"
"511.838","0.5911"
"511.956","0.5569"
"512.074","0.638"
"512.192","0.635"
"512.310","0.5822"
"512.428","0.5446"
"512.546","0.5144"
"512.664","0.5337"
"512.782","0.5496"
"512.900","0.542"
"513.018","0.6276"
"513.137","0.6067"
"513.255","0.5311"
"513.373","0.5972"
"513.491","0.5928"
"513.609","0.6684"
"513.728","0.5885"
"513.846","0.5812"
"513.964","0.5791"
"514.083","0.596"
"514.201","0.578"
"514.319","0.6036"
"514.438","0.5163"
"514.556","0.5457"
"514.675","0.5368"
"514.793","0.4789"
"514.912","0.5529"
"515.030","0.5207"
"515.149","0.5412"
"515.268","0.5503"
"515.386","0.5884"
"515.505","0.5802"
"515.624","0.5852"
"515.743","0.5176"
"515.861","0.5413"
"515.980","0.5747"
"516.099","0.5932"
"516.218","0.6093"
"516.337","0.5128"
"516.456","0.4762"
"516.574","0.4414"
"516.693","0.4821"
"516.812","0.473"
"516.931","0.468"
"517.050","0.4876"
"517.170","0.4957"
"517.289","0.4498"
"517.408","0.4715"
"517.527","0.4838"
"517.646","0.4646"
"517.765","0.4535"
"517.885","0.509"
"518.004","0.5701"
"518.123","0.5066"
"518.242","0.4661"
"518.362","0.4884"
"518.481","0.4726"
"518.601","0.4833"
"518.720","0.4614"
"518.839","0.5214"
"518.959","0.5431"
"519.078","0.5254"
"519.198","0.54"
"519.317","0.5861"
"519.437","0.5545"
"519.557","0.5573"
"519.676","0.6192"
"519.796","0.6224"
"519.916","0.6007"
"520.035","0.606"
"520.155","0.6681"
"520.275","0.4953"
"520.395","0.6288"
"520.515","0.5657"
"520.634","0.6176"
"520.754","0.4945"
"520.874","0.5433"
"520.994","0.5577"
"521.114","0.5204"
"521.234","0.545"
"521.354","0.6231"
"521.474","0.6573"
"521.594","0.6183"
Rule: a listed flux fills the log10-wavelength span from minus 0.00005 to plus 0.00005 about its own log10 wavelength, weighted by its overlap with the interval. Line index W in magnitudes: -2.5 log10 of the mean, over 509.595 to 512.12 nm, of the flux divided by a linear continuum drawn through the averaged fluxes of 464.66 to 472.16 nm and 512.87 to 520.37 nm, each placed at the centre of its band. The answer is -0.109 mag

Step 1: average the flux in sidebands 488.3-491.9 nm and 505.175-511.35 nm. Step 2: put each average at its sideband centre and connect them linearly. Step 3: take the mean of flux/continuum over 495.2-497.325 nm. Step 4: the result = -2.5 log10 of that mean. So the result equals -0.02 mag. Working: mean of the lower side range 0.642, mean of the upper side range 0.606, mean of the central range 0.642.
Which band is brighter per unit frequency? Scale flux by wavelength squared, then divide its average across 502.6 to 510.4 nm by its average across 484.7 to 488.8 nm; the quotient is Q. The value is 1.06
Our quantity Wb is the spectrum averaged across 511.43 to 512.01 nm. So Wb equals 0.619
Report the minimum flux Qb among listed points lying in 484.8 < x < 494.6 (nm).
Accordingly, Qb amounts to 0.5302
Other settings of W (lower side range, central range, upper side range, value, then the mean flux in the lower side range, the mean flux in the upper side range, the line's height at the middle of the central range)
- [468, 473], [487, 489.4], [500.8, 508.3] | -0.05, 0.599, 0.596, 0.597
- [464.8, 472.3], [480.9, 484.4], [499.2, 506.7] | -0.11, 0.593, 0.601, 0.597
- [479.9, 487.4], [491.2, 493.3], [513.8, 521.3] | -0.04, 0.64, 0.537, 0.614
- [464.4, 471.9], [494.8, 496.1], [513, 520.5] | -0.19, 0.589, 0.542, 0.563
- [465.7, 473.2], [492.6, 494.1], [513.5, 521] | -0.18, 0.593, 0.54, 0.566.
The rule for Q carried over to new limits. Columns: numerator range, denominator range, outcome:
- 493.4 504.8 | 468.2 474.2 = 1.14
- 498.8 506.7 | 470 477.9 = 1.09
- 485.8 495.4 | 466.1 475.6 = 1.15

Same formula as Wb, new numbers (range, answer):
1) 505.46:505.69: 0.603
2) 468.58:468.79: 0.631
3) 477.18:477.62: 0.61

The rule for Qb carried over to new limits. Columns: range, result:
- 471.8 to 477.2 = 0.5114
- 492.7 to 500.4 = 0.5247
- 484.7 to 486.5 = 0.5361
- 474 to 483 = 0.4995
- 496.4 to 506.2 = 0.512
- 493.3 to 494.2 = 0.6313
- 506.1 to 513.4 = 0.5144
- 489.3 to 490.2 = 0.5627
